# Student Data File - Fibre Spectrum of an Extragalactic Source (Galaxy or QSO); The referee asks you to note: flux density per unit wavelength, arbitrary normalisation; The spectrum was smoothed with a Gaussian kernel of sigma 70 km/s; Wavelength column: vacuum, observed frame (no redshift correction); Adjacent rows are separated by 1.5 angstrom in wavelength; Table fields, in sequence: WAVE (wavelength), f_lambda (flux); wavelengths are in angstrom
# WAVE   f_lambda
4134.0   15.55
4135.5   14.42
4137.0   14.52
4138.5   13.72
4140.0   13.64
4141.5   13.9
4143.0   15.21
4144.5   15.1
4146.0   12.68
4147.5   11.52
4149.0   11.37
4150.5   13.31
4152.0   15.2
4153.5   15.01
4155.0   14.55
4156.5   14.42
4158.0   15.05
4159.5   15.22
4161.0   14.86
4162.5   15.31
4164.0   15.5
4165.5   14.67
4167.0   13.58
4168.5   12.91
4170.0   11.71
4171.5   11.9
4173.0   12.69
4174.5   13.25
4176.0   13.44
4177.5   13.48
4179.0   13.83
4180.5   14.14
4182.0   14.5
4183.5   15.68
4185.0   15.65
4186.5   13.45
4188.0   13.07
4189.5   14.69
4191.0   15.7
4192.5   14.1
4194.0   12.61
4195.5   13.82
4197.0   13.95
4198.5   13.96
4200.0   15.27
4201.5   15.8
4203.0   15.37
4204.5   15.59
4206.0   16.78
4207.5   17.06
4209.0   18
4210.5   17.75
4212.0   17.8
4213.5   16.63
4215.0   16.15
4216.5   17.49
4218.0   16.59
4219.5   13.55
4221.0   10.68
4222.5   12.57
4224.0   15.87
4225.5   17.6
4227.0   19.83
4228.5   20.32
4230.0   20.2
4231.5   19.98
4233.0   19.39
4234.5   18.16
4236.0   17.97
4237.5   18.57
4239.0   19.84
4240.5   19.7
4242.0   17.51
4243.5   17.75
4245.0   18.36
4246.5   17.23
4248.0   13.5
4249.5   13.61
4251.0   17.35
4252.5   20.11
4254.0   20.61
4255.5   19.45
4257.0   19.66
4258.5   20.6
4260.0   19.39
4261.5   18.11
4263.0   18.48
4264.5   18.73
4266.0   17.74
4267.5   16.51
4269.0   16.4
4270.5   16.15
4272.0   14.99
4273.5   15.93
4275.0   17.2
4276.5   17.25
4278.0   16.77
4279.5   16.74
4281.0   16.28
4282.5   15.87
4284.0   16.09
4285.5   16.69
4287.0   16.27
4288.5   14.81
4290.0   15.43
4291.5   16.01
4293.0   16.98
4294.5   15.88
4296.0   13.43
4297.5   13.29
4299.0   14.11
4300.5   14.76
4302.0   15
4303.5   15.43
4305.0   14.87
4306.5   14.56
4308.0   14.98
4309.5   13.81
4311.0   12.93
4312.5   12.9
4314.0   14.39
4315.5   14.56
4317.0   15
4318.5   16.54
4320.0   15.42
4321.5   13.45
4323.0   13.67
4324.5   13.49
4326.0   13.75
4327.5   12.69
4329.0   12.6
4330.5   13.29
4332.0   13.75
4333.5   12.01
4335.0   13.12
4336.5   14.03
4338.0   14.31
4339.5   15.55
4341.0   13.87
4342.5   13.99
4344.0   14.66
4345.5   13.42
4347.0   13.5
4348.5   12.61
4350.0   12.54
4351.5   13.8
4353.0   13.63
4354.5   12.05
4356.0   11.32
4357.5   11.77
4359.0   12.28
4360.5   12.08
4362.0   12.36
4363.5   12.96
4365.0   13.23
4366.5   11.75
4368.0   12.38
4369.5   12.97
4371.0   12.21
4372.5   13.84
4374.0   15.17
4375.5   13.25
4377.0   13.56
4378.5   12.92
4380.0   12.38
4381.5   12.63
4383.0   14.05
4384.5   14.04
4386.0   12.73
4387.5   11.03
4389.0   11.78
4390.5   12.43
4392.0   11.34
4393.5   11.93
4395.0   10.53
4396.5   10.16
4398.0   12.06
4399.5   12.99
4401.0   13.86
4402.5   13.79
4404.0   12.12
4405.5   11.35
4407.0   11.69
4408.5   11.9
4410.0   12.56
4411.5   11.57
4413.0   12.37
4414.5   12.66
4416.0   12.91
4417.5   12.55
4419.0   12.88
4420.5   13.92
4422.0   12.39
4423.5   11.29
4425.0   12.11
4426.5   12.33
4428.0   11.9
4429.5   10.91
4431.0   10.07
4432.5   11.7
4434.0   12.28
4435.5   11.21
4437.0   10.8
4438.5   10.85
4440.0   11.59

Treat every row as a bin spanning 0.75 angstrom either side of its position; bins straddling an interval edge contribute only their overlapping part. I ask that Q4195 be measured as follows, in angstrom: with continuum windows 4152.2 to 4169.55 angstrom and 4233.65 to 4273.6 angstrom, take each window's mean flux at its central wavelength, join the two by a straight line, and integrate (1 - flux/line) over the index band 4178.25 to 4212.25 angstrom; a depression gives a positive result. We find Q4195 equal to 1.6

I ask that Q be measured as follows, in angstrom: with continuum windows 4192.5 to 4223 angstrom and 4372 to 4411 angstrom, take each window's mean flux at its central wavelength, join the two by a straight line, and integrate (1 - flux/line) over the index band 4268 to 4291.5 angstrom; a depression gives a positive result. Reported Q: -3.2 angstrom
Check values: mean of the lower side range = 15.4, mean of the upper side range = 12.5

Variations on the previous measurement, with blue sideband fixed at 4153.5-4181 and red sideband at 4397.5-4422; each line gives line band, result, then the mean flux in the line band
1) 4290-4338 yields -4.09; 14.2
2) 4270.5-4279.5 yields -2.09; 16.4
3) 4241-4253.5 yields -3.30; 17.1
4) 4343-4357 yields -0.15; 13.1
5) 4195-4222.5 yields -3.81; 15.6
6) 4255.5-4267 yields -4.74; 18.9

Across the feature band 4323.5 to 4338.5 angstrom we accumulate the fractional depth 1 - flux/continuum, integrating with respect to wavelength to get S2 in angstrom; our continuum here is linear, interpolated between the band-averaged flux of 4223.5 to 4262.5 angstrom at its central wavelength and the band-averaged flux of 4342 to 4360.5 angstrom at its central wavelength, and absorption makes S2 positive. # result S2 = 0.7 angstrom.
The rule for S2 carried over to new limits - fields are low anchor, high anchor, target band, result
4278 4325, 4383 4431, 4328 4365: 1.76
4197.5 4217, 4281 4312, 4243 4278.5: -4.51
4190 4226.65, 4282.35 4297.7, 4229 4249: -3.56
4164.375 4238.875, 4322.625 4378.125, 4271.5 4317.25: -3.95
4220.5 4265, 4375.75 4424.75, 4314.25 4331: 1.25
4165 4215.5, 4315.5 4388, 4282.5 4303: -2.24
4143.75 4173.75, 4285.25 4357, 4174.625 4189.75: -0.29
